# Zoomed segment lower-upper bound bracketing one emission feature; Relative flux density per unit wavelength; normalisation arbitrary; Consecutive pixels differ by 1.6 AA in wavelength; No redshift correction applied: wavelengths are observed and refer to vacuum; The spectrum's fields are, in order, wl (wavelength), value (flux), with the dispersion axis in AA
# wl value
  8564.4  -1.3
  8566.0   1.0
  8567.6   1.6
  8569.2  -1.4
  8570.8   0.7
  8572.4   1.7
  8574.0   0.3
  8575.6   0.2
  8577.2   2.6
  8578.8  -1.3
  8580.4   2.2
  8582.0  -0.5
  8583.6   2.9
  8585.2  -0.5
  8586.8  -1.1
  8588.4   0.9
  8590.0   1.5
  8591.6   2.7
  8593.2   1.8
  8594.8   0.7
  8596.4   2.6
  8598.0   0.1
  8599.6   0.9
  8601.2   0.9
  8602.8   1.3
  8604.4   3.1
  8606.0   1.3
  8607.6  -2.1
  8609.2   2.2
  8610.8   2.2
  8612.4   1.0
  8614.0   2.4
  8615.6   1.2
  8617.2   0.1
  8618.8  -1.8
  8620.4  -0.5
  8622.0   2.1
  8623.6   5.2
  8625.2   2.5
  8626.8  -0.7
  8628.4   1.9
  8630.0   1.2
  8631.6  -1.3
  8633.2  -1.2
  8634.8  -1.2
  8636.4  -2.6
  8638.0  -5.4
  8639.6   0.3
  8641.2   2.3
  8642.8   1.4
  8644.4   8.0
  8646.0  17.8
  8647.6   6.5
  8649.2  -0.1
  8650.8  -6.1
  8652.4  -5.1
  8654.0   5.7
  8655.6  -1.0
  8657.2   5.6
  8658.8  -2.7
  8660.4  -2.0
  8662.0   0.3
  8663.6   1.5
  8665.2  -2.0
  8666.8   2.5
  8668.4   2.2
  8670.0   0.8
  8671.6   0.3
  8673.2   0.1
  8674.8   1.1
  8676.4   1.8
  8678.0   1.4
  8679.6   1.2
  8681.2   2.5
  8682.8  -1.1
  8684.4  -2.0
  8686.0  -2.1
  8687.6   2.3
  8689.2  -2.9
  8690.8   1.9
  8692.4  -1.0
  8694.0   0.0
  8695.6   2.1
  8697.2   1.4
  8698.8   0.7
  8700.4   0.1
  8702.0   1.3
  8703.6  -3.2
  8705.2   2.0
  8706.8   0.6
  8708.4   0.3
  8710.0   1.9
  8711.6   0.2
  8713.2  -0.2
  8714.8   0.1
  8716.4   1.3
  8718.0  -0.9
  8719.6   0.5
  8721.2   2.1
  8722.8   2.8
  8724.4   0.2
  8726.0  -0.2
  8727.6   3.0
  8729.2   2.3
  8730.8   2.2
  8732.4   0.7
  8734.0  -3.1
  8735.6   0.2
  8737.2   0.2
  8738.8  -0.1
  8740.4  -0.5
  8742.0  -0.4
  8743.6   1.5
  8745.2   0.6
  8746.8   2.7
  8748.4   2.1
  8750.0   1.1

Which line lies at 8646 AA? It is H-beta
